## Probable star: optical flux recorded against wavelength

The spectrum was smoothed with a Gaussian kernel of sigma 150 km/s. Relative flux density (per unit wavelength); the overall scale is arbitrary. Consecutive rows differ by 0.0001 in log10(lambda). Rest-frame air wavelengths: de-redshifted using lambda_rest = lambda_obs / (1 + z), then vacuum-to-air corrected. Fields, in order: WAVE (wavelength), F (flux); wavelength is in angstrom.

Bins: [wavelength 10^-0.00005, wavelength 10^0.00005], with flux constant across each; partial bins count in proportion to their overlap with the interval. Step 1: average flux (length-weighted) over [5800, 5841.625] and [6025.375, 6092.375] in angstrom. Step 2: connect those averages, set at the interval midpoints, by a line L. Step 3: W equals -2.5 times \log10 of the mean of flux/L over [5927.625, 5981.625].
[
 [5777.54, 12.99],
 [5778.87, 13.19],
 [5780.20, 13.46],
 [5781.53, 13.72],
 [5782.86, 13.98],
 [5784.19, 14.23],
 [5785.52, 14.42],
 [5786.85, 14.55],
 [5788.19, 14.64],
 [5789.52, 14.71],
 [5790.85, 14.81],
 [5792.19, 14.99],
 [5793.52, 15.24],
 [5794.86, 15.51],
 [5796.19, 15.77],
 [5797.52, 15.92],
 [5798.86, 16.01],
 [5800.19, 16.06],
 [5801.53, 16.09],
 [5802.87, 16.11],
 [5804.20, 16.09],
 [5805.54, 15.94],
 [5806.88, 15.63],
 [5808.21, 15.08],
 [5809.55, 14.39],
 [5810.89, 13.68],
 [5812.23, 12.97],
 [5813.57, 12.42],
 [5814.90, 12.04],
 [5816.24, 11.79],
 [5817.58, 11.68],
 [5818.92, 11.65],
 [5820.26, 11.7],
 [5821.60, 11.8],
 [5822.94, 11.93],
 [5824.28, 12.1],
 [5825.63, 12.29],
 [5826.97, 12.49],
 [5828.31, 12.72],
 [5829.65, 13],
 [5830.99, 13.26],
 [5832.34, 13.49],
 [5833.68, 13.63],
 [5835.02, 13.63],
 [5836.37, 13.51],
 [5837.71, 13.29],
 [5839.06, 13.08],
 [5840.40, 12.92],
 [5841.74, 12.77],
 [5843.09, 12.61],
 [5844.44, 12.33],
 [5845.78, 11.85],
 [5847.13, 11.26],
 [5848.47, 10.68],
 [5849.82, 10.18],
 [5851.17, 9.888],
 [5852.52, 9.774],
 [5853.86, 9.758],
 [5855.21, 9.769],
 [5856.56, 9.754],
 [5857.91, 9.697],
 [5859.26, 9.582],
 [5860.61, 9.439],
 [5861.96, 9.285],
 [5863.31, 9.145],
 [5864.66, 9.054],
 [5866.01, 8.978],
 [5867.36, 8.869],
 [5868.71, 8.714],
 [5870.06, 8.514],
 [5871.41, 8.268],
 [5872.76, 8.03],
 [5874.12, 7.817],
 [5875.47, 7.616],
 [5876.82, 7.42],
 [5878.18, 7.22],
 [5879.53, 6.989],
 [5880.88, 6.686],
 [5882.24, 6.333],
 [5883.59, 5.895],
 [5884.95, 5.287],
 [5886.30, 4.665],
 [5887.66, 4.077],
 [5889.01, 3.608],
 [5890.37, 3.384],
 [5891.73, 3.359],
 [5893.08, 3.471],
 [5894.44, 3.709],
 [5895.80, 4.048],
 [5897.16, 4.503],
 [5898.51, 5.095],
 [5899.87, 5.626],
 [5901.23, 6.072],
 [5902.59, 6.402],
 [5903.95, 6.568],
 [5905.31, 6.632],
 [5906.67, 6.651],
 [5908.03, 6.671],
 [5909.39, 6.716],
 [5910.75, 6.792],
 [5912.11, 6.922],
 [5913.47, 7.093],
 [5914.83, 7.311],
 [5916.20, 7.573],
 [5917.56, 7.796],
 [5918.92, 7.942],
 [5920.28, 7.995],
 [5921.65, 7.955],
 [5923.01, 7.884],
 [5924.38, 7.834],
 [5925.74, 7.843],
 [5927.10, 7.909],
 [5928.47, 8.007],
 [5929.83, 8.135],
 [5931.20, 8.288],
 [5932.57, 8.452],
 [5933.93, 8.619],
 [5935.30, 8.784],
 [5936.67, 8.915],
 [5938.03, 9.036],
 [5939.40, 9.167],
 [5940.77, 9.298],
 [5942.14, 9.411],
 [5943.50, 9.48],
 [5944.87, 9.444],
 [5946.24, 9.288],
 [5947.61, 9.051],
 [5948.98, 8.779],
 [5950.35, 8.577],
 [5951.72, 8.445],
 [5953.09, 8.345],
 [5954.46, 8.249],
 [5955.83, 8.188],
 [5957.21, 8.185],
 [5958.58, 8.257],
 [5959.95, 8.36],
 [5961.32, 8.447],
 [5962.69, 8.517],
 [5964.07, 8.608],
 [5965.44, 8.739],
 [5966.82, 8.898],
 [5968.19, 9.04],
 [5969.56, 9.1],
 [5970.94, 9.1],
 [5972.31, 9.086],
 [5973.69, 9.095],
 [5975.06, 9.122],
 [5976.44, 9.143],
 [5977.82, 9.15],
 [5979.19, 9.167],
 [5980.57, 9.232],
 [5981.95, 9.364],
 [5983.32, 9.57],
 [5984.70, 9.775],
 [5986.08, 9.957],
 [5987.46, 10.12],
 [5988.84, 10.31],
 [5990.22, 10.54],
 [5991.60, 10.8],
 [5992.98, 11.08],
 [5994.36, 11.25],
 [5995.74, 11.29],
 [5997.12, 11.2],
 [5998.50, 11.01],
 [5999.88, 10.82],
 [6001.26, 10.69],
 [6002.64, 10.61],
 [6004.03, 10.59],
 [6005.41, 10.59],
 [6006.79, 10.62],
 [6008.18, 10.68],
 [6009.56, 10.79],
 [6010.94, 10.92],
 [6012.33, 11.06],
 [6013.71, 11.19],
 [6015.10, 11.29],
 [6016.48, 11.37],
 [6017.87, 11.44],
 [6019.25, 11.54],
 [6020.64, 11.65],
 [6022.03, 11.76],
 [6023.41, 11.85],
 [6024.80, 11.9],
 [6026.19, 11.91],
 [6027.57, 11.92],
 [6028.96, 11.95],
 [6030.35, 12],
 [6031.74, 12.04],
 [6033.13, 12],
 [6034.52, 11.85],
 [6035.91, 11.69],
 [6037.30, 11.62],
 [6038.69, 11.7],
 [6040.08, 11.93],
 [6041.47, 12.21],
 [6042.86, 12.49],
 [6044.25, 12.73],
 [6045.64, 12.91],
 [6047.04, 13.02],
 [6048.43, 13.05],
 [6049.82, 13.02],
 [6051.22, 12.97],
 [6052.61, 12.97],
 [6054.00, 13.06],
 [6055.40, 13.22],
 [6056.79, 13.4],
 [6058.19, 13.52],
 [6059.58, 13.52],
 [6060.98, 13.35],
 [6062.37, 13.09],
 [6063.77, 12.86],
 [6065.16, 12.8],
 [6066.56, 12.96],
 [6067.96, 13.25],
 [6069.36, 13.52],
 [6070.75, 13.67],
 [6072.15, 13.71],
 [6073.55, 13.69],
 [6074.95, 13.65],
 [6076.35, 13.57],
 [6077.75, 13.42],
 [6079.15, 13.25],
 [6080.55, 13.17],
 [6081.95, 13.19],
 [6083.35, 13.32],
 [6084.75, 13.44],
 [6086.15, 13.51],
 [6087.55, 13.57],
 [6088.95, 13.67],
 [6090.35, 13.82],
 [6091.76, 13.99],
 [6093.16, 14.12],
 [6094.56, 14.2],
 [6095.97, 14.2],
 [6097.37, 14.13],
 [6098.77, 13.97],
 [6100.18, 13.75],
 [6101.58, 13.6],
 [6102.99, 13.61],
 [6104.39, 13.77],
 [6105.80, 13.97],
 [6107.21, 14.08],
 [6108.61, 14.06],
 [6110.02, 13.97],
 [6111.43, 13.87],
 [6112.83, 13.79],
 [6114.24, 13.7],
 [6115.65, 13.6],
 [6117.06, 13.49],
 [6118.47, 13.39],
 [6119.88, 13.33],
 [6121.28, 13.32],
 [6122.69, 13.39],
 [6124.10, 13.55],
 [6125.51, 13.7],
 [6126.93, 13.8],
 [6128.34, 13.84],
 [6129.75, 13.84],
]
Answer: 0.435 mag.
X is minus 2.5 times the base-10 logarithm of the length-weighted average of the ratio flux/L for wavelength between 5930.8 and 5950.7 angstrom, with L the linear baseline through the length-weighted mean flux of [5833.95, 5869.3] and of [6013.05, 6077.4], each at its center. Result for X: 0.28 mag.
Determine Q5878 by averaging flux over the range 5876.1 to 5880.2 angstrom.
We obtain 7.21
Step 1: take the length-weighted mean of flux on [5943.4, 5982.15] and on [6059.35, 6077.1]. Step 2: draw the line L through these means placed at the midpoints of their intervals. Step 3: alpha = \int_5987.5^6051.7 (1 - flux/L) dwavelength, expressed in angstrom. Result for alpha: -1.66 angstrom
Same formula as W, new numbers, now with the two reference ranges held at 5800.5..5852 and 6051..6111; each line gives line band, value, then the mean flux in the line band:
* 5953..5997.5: 0.38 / 9.37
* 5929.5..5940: 0.46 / 8.69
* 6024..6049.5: 0.11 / 12.2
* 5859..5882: 0.50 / 8.27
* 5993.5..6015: 0.22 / 10.9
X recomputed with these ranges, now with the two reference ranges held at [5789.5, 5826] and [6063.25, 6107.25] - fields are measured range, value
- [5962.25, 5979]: 0.467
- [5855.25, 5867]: 0.435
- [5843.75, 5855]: 0.295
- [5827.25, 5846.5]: 0.084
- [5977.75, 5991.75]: 0.369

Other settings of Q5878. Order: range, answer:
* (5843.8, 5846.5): 12.1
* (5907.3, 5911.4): 6.73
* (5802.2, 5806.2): 16.1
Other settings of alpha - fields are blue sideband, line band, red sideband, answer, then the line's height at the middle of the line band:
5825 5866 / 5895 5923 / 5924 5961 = 8.52 angstrom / 9.58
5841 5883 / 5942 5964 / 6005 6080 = 4.42 angstrom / 10.9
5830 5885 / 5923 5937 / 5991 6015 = 2.94 angstrom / 10.4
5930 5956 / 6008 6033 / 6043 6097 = 0.14 angstrom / 11.6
